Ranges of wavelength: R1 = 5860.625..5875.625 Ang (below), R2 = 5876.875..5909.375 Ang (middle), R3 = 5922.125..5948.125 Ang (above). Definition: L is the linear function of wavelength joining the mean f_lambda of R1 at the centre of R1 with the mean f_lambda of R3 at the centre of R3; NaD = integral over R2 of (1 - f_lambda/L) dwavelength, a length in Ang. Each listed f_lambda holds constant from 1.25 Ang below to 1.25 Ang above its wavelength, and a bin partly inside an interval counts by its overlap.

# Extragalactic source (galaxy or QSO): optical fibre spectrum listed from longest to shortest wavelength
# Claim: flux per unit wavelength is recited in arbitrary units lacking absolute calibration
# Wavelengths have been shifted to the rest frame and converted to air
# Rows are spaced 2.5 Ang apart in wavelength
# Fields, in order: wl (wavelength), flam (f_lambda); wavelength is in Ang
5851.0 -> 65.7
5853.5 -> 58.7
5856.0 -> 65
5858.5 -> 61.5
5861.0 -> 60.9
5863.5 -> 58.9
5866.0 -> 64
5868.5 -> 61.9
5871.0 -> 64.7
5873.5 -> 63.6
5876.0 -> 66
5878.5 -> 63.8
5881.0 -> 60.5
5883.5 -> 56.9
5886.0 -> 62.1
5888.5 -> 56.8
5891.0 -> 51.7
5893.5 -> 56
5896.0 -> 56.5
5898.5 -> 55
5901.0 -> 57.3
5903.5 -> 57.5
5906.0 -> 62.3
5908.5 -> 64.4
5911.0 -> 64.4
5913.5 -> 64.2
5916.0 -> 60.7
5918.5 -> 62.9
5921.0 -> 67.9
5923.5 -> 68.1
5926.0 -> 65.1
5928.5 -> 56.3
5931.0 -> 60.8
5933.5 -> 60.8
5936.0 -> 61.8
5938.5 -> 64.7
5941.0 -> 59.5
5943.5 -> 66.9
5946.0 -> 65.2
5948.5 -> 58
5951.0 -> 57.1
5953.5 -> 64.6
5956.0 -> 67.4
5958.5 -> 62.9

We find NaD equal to 2.1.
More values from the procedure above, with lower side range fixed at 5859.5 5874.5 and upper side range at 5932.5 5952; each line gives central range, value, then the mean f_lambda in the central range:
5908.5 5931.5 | -0.6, 63.5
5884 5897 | 1.2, 56.6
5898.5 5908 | 0.5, 58.9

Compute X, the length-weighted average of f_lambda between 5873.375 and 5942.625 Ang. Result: 61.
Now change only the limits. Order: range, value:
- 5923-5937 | 61.8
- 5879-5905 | 57.3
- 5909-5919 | 63.2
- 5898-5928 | 62.5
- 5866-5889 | 62.1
